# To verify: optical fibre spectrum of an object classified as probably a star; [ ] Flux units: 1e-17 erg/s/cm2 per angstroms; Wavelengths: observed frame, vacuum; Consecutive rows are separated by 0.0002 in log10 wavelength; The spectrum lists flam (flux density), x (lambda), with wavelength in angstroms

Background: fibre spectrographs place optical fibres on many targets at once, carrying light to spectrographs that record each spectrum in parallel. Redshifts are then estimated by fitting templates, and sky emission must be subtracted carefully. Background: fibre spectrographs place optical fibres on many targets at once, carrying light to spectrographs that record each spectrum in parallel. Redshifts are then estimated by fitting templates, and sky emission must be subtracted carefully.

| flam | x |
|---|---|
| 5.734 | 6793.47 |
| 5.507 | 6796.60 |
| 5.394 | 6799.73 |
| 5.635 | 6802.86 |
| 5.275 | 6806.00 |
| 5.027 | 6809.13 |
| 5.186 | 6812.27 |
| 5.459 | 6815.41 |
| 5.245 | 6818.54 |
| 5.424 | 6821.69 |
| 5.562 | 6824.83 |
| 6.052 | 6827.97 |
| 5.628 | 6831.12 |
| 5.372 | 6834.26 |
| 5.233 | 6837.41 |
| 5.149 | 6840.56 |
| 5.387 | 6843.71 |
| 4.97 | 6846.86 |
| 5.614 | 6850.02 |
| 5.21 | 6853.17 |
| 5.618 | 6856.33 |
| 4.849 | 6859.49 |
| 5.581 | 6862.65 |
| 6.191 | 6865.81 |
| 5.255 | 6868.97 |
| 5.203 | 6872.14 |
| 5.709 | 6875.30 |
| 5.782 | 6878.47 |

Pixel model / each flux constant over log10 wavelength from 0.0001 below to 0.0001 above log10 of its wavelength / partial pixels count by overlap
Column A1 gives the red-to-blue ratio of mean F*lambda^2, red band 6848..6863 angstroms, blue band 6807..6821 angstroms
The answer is 1.03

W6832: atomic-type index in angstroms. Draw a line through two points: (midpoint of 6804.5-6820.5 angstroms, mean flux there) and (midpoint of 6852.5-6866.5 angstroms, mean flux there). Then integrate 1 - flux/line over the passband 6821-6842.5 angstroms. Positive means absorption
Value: -0.6 angstroms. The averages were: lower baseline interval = 5.24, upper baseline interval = 5.46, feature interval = 5.49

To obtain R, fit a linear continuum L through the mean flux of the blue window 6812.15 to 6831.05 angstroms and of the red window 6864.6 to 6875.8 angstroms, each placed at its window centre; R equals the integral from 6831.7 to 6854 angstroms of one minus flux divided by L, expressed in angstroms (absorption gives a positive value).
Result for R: 1.0 angstroms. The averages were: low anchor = 5.52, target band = 5.3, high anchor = 5.56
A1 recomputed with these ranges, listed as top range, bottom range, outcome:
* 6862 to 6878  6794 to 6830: 1.05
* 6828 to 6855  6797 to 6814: 1.02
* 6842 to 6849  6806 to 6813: 1.03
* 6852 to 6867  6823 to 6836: 0.98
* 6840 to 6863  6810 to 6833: 0.97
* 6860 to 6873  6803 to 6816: 1.07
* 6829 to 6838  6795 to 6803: 1.01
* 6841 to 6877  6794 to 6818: 1.02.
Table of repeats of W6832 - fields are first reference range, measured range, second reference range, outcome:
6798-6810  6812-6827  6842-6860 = -0.2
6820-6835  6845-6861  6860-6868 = 1.2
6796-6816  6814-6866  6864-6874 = 0.3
